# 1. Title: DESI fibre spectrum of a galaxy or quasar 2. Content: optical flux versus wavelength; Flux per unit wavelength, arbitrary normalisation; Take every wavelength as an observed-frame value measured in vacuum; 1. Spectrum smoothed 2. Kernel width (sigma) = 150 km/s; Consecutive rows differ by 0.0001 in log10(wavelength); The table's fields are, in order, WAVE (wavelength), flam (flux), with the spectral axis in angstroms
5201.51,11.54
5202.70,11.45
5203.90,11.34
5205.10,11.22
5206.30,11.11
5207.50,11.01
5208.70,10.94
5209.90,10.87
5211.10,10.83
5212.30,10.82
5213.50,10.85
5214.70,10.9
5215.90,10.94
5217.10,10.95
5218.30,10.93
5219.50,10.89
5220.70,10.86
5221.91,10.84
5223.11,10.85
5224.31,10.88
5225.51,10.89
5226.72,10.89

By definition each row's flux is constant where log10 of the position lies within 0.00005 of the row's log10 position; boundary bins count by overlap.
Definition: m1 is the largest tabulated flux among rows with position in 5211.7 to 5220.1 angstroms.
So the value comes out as 10.95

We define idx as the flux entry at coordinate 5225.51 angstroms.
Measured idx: 10.89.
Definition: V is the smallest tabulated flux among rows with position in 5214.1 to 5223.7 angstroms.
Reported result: 10.84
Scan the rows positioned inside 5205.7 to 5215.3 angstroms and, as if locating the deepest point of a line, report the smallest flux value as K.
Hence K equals 10.82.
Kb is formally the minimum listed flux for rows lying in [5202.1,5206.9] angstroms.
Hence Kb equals 11.11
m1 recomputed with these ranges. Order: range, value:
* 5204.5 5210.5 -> 11.22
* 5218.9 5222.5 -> 10.89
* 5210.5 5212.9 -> 10.83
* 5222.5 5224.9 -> 10.88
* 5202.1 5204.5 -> 11.45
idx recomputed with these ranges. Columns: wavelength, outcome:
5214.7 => 10.9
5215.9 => 10.94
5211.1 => 10.83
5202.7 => 11.45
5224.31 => 10.88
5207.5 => 11.01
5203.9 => 11.34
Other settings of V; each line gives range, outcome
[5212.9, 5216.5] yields 10.85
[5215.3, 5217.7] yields 10.94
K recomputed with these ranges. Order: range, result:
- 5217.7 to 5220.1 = 10.89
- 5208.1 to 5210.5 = 10.87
